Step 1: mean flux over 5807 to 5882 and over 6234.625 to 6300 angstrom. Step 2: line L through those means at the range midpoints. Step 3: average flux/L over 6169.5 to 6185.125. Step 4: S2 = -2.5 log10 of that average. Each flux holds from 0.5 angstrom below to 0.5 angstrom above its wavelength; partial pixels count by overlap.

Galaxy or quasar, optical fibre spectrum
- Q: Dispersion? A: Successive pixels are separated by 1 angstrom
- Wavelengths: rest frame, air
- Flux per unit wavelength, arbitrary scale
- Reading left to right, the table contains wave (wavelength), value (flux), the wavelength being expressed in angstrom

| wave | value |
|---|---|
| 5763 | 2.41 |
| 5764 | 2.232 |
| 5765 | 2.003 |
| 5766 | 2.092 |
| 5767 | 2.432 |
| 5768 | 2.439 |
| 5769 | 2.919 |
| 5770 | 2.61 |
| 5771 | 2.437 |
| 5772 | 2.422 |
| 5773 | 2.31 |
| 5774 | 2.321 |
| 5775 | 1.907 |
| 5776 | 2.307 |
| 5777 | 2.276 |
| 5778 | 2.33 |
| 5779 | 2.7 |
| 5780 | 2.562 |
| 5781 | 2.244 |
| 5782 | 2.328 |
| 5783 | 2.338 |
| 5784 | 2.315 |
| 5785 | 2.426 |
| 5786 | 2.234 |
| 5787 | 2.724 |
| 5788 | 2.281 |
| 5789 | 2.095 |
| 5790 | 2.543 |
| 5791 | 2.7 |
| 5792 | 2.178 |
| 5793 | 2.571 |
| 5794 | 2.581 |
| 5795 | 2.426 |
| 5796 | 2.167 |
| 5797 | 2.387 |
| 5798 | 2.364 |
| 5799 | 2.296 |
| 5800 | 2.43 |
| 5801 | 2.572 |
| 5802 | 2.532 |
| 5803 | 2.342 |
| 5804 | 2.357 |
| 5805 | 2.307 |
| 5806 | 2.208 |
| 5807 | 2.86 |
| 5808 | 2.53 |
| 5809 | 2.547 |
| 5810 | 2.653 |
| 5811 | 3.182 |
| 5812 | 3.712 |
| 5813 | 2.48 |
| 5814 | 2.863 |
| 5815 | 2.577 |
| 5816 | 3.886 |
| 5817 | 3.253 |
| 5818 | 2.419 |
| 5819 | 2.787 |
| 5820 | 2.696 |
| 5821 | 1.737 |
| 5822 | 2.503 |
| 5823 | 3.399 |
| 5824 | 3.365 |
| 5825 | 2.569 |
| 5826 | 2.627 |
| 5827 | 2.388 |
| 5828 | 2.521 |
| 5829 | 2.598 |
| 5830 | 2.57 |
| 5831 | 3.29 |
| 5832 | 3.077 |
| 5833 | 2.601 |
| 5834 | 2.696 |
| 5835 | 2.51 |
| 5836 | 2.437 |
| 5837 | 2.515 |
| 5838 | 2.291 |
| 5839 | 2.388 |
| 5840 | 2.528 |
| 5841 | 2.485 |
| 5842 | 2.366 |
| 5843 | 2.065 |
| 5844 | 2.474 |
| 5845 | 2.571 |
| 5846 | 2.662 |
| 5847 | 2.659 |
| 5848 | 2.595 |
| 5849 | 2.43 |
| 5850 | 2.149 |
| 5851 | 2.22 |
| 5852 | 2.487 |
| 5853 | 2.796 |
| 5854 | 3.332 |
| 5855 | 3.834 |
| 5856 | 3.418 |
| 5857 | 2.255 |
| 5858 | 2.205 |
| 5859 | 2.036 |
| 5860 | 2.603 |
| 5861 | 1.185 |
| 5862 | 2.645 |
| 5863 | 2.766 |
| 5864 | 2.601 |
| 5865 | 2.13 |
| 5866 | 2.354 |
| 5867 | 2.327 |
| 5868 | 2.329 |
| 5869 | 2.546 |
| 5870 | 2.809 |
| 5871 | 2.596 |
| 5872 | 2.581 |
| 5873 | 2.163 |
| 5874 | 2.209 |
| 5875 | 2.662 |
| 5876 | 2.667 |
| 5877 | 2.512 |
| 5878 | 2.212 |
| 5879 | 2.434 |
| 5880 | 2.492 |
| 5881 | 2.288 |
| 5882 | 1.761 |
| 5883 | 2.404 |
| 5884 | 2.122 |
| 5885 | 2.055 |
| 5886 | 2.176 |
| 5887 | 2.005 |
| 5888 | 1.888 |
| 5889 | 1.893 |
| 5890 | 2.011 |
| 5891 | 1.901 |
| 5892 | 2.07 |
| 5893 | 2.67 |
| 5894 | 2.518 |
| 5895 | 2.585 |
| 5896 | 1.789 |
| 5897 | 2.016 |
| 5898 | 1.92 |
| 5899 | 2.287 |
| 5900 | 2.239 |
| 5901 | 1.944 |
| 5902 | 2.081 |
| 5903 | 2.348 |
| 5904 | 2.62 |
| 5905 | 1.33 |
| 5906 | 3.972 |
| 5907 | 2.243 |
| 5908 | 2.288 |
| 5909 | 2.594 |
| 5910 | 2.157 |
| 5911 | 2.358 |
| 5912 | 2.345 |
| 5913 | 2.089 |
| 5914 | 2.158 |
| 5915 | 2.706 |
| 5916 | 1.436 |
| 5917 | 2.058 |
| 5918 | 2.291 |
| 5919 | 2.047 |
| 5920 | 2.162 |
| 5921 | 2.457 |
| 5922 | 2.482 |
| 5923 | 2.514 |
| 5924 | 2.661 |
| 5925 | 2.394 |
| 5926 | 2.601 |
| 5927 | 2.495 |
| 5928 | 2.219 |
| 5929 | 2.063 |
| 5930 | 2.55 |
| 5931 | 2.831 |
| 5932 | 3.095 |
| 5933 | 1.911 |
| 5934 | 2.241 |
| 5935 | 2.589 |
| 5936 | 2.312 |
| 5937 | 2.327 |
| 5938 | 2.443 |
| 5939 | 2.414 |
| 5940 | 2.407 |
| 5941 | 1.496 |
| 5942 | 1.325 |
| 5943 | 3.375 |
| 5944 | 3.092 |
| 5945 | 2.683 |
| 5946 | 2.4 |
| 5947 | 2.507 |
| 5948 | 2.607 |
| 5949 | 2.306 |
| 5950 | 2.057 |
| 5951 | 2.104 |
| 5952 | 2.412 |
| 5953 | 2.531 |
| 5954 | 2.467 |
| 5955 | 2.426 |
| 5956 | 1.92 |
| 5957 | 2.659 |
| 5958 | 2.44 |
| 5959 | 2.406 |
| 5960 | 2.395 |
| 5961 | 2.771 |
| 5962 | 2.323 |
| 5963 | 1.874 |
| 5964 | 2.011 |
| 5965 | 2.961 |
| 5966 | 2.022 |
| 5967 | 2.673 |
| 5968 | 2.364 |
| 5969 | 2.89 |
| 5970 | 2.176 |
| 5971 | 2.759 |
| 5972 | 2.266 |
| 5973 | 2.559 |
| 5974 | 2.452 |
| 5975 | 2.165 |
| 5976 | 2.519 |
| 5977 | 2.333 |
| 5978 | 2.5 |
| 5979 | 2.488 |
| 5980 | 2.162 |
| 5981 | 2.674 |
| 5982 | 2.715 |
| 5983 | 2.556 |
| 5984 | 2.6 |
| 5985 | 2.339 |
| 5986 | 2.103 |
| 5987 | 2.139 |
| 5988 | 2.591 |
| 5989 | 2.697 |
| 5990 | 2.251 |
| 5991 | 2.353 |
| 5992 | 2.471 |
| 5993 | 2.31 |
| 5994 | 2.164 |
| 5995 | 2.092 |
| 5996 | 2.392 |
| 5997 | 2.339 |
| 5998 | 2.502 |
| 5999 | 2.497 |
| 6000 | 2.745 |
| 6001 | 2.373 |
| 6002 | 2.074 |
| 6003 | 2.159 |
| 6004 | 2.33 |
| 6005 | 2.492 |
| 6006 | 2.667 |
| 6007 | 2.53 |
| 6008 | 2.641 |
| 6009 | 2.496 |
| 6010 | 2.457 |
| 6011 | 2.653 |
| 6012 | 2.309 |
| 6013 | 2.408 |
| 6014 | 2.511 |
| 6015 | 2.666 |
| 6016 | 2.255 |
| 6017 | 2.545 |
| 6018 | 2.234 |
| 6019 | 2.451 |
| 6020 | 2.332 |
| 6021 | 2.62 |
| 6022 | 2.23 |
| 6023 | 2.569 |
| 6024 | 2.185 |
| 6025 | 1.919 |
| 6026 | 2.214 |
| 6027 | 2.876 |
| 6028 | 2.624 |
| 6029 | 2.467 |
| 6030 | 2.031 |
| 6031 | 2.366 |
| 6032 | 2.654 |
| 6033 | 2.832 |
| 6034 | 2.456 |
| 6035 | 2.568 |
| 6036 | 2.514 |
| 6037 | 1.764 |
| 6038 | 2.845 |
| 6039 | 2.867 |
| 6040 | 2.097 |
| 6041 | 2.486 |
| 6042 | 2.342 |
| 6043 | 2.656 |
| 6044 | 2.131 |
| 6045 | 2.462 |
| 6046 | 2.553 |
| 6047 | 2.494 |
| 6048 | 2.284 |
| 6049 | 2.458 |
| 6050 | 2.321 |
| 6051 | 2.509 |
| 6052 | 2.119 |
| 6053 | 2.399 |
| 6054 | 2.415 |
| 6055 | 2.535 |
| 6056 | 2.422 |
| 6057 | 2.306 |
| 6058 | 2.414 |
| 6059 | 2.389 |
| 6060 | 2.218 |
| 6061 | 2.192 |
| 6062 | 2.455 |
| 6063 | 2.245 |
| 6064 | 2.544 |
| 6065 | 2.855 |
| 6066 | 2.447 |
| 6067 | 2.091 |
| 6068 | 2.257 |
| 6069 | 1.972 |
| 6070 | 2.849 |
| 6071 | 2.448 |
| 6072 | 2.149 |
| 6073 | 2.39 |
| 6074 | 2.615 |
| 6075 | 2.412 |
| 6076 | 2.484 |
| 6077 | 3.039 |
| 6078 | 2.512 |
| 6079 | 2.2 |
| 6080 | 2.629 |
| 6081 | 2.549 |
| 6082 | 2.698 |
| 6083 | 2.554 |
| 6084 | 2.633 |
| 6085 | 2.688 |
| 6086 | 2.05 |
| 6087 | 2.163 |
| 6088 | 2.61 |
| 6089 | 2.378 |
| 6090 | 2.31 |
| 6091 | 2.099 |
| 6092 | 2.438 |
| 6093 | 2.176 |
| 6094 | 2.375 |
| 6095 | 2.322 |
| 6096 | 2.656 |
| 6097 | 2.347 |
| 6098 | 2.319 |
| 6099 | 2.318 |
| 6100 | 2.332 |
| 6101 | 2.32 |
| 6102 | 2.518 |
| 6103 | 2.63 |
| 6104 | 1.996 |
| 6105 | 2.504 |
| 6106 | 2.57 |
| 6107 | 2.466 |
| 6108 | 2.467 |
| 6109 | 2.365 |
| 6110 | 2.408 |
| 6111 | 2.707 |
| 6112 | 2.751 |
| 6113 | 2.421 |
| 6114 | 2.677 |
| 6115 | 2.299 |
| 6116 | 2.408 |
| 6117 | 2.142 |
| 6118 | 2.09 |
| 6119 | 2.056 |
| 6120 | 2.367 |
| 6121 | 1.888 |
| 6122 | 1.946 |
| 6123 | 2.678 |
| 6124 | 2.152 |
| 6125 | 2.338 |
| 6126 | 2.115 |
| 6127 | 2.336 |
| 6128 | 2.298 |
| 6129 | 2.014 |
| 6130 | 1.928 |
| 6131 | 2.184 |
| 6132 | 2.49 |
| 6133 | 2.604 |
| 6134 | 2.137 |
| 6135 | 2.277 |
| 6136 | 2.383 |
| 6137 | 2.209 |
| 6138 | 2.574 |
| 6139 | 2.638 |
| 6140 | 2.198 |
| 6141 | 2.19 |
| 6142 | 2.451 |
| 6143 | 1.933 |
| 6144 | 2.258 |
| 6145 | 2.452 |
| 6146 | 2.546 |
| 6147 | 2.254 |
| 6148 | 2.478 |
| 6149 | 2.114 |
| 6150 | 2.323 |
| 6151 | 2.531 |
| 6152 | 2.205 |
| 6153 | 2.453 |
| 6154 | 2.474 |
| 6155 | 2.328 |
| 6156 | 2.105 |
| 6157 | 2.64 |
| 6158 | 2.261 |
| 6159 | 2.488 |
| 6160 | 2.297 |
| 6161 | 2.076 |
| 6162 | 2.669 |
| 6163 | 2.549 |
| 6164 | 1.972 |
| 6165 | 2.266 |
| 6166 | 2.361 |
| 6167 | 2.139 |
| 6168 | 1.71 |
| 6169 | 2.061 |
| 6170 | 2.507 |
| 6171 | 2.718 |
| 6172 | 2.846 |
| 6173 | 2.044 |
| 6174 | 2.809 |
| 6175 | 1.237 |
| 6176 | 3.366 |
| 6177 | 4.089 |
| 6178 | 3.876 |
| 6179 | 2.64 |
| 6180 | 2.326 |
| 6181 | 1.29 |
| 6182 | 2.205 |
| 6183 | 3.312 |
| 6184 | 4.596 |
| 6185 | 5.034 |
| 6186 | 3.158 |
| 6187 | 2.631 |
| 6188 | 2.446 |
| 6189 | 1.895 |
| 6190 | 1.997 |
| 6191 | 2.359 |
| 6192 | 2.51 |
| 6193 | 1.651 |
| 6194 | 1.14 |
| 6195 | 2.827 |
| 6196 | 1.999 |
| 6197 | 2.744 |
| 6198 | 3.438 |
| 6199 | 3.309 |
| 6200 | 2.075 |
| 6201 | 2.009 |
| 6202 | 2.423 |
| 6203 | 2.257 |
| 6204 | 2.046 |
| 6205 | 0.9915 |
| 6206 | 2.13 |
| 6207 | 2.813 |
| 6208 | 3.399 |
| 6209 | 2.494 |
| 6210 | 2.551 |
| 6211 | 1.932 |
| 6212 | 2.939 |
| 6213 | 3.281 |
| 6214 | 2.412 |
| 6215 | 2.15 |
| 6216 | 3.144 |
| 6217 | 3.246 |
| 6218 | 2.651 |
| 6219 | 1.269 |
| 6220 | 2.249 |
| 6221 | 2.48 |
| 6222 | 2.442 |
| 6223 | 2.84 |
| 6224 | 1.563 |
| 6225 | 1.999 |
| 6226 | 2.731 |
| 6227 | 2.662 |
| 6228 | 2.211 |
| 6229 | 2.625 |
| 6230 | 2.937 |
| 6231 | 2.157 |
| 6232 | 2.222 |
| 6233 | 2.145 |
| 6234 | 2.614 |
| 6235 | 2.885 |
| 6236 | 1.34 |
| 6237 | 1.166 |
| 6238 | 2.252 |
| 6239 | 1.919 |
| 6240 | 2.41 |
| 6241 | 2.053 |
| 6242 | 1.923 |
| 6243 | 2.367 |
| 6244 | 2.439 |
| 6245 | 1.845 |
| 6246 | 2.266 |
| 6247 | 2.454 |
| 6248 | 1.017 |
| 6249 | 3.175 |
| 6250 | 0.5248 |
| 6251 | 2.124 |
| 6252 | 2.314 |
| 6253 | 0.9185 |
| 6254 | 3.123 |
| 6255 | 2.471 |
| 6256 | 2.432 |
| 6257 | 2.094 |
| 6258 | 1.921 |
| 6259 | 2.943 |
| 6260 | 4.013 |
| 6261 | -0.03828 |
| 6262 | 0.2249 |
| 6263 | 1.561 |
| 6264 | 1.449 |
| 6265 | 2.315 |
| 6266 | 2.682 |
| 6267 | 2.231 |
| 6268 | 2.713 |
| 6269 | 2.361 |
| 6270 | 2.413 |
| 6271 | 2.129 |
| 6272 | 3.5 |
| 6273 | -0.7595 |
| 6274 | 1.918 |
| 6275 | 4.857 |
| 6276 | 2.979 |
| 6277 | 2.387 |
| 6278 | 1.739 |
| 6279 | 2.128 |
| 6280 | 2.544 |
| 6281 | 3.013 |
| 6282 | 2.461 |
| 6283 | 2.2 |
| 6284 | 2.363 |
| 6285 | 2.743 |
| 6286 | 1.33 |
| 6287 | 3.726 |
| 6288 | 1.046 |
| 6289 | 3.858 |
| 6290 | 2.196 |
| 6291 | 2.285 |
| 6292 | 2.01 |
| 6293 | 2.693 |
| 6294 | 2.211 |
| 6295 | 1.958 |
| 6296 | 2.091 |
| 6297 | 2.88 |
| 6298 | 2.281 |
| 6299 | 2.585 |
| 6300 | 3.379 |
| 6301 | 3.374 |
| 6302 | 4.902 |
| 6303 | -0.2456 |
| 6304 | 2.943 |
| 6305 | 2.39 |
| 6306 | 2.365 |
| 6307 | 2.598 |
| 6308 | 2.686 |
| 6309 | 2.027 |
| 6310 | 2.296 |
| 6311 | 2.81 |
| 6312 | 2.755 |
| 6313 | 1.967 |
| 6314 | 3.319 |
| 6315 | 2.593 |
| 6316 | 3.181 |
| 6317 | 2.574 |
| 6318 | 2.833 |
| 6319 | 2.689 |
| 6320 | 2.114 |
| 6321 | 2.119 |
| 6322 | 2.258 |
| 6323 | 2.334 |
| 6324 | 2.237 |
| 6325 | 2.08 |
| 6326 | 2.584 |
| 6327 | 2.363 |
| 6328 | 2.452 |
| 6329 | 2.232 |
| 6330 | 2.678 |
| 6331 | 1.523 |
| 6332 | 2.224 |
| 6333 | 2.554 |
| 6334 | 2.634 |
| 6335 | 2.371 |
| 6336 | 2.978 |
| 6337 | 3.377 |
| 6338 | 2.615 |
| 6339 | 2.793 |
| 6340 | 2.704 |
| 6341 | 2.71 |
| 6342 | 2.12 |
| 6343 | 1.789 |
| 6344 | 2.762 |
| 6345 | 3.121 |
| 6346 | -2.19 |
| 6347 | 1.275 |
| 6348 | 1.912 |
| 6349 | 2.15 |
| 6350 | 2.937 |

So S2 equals -0.25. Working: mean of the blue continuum 2.6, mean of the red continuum 2.22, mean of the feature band 2.88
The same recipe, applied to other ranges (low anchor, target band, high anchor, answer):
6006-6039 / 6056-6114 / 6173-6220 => 0.03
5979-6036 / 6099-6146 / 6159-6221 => 0.07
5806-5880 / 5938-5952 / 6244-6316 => 0.08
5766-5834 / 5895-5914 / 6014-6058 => 0.11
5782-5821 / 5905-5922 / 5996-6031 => 0.08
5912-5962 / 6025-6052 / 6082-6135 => -0.04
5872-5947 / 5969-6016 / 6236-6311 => -0.06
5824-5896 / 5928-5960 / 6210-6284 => 0.00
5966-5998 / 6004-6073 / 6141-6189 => 0.01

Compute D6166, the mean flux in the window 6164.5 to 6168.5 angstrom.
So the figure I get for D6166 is 2.12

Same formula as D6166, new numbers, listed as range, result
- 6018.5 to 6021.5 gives 2.47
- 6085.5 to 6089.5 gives 2.3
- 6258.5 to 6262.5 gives 1.79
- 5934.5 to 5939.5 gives 2.42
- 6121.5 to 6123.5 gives 2.31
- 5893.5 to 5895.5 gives 2.55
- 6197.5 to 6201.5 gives 2.71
